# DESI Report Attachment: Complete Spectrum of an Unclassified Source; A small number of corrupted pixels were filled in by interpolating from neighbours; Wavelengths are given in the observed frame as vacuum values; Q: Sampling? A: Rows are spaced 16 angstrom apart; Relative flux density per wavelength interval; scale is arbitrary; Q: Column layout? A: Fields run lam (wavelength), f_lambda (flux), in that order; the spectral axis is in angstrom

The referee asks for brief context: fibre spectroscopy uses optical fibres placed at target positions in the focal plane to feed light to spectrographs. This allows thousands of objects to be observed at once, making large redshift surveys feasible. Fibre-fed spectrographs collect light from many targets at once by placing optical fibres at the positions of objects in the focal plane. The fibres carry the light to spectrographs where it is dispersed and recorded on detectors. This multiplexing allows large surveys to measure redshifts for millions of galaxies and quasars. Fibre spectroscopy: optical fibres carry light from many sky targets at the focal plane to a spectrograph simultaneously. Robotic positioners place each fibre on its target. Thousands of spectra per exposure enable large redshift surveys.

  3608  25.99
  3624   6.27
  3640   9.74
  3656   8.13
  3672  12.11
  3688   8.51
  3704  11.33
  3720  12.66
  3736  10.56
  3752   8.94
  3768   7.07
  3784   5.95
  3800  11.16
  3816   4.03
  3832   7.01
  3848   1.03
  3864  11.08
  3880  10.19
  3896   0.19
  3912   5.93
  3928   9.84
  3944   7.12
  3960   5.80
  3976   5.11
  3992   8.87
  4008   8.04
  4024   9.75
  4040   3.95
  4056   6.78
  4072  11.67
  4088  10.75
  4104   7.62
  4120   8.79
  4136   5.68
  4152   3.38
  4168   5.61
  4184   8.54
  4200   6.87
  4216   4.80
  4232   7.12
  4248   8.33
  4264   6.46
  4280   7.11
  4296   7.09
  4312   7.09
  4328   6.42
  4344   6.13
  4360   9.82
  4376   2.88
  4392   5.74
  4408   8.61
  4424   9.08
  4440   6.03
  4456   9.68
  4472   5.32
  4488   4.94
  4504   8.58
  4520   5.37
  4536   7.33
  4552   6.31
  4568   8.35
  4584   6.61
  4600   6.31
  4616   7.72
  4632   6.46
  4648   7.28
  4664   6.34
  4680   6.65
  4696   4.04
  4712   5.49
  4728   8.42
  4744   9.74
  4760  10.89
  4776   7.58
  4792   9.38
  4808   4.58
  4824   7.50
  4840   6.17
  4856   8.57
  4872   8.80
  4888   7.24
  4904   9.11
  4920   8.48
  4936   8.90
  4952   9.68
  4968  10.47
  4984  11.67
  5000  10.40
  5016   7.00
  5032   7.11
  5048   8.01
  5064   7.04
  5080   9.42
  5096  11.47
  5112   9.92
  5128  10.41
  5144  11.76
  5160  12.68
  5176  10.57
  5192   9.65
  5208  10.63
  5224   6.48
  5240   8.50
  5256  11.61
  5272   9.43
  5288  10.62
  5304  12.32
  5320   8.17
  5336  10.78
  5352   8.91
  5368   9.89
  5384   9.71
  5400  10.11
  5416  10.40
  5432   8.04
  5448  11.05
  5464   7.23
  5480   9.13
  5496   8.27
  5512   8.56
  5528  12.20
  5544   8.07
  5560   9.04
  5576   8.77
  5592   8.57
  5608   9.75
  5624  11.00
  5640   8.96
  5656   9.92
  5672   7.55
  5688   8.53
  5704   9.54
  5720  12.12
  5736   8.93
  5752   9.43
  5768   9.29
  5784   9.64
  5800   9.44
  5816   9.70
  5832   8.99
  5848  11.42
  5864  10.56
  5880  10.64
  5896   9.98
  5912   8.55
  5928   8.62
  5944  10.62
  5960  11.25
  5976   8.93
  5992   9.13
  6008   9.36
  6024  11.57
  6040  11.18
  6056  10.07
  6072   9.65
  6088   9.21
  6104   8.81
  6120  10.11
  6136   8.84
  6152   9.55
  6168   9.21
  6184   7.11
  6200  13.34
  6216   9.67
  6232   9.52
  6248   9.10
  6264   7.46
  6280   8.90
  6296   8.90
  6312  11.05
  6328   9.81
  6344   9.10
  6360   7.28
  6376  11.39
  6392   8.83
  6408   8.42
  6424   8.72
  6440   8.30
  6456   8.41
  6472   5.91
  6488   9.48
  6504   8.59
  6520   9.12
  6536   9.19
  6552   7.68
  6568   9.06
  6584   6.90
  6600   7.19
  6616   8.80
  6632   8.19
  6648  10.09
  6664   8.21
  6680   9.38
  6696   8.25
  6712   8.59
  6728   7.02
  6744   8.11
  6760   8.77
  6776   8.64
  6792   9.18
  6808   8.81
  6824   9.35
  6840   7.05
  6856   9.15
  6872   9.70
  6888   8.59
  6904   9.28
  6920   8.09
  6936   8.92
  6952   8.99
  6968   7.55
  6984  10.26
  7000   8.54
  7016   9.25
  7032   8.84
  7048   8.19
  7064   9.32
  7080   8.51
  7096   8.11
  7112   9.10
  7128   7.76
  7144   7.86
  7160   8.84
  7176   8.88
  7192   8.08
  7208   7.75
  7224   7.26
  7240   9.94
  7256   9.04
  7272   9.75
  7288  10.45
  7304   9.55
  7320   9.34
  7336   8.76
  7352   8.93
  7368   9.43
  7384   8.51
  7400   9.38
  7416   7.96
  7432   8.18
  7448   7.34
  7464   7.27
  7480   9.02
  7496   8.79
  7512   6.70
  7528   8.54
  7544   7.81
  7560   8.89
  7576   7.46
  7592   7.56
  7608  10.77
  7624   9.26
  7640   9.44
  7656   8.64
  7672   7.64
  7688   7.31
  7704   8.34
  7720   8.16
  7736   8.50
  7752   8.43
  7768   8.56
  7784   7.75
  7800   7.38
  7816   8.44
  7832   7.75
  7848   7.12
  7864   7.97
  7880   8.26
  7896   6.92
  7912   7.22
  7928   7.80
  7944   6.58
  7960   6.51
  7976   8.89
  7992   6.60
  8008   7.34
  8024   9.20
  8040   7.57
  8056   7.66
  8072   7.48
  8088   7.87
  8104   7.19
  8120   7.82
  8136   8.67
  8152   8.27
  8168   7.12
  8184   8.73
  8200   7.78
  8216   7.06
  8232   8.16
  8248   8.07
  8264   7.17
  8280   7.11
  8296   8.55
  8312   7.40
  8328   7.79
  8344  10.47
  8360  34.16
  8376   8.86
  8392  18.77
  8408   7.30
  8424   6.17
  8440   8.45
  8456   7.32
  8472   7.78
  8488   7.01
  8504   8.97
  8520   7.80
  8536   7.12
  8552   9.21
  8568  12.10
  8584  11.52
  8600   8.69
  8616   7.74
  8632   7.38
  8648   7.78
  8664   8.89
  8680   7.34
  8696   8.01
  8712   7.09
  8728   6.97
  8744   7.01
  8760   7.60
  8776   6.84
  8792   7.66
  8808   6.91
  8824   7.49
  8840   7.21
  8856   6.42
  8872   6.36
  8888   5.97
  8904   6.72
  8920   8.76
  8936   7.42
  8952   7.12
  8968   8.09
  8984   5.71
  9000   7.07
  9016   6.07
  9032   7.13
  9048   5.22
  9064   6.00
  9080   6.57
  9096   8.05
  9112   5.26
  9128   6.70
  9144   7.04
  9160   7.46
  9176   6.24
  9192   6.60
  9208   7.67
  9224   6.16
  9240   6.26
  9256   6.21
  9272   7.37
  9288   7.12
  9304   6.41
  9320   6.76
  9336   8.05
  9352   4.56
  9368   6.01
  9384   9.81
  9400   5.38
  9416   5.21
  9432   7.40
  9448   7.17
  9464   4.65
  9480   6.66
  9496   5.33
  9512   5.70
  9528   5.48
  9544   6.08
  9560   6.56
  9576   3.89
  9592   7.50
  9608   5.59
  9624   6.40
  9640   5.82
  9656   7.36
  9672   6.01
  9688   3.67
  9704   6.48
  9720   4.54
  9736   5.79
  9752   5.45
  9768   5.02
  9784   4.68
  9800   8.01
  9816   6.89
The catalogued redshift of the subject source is 0.27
